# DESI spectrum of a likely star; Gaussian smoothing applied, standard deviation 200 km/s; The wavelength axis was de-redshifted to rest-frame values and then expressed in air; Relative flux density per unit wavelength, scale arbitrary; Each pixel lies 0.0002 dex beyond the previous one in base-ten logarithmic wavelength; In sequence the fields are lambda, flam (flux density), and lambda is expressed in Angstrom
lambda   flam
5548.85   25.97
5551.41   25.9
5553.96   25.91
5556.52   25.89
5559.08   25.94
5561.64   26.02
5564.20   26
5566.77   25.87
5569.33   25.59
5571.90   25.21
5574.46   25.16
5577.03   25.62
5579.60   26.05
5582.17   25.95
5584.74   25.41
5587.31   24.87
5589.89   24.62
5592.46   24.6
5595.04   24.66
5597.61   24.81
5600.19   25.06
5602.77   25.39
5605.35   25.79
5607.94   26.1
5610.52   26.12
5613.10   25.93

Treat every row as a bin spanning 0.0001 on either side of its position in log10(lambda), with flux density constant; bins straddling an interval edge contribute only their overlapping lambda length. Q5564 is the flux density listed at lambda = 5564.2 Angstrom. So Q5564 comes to 26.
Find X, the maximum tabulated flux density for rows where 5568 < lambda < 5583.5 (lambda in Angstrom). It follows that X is 26.05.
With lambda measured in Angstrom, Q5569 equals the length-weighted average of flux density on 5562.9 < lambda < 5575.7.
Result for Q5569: 25.6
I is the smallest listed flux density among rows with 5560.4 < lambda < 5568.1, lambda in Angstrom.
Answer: 25.87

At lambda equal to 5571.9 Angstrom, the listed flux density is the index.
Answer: 25.21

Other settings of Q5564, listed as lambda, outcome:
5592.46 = 24.6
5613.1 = 25.93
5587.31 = 24.87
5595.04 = 24.66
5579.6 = 26.05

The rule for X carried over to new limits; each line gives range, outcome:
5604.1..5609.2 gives 26.1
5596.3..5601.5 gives 25.06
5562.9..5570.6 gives 26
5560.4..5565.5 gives 26.02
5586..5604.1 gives 25.39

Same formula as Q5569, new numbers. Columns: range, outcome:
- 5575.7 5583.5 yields 25.9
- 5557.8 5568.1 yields 26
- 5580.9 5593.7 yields 25.1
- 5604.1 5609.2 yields 25.9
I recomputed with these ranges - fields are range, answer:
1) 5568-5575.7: 25.16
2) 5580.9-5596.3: 24.6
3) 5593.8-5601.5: 24.66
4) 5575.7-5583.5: 25.62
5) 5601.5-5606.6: 25.39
